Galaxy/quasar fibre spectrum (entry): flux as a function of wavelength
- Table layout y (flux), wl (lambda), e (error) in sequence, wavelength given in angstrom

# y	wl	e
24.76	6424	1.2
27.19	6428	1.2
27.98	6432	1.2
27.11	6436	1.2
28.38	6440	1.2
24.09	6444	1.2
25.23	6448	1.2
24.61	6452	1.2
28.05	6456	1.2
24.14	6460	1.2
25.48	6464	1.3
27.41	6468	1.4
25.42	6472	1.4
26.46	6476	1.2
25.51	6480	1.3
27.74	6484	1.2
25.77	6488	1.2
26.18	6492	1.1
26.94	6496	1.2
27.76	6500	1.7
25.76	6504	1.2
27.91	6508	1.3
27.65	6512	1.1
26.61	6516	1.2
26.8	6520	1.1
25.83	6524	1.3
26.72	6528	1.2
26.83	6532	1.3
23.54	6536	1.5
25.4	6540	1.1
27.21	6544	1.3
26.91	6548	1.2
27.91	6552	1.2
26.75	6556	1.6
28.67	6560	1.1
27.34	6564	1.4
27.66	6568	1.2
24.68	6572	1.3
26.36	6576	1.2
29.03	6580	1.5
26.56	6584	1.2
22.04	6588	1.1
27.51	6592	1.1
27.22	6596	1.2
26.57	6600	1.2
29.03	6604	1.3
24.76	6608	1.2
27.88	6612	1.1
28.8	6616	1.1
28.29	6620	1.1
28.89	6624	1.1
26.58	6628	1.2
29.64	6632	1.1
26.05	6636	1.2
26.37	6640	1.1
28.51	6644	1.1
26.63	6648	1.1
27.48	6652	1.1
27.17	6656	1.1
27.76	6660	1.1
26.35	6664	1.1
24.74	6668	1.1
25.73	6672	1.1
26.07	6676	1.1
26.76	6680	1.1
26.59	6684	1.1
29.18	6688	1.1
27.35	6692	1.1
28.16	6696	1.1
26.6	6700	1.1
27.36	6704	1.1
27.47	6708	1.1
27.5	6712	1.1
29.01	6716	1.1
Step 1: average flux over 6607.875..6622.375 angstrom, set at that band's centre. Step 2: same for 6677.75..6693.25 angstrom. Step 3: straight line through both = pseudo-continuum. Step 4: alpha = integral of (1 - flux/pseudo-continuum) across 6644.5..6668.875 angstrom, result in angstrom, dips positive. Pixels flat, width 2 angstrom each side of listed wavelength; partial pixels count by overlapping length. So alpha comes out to 0.6 angstrom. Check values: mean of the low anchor 27.8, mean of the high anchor 27.5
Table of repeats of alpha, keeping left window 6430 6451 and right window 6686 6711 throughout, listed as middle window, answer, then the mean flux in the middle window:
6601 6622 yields -0.33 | 27.7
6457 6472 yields 0.44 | 25.8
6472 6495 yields 0.34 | 26.3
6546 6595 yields 0.51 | 26.8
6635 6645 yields 0.18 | 26.9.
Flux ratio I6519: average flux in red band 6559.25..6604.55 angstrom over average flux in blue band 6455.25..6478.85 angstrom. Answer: 1.0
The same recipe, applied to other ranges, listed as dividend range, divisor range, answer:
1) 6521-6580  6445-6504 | 1.02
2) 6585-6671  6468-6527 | 1.02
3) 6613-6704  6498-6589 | 1.02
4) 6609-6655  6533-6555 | 1.05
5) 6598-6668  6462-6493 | 1.04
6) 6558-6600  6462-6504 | 1.01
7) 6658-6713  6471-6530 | 1.01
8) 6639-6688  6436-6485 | 1.03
